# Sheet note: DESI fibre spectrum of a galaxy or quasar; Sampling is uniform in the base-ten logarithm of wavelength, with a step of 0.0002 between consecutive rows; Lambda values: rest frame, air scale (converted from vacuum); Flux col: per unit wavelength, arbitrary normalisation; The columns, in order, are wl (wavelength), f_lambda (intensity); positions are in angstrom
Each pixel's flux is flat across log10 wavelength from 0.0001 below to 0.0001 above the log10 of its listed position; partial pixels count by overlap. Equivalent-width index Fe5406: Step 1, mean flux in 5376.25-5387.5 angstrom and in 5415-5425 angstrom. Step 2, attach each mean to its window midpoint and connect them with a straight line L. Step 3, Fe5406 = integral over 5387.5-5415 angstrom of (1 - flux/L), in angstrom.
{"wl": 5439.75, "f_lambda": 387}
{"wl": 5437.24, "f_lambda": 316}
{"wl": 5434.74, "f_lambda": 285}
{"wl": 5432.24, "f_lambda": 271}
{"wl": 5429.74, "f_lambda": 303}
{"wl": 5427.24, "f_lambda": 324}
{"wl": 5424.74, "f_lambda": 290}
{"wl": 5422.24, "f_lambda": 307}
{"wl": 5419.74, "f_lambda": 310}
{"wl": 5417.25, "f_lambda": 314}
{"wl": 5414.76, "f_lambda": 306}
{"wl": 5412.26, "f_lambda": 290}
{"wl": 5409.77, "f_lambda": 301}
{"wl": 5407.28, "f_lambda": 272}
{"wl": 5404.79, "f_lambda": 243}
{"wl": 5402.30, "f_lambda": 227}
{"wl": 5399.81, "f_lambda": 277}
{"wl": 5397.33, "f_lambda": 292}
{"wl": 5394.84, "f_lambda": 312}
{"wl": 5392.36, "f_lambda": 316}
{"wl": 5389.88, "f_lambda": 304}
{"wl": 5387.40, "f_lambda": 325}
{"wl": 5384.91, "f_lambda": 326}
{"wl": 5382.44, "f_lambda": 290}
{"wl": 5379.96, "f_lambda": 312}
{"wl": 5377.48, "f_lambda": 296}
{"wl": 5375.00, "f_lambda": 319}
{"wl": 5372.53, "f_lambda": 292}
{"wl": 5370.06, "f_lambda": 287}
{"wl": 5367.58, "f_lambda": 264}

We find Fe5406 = 1.9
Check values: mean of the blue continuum 308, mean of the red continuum 307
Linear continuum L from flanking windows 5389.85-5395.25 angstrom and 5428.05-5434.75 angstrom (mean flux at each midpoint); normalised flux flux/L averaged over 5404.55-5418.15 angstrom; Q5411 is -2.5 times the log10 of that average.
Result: 0.04 mag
